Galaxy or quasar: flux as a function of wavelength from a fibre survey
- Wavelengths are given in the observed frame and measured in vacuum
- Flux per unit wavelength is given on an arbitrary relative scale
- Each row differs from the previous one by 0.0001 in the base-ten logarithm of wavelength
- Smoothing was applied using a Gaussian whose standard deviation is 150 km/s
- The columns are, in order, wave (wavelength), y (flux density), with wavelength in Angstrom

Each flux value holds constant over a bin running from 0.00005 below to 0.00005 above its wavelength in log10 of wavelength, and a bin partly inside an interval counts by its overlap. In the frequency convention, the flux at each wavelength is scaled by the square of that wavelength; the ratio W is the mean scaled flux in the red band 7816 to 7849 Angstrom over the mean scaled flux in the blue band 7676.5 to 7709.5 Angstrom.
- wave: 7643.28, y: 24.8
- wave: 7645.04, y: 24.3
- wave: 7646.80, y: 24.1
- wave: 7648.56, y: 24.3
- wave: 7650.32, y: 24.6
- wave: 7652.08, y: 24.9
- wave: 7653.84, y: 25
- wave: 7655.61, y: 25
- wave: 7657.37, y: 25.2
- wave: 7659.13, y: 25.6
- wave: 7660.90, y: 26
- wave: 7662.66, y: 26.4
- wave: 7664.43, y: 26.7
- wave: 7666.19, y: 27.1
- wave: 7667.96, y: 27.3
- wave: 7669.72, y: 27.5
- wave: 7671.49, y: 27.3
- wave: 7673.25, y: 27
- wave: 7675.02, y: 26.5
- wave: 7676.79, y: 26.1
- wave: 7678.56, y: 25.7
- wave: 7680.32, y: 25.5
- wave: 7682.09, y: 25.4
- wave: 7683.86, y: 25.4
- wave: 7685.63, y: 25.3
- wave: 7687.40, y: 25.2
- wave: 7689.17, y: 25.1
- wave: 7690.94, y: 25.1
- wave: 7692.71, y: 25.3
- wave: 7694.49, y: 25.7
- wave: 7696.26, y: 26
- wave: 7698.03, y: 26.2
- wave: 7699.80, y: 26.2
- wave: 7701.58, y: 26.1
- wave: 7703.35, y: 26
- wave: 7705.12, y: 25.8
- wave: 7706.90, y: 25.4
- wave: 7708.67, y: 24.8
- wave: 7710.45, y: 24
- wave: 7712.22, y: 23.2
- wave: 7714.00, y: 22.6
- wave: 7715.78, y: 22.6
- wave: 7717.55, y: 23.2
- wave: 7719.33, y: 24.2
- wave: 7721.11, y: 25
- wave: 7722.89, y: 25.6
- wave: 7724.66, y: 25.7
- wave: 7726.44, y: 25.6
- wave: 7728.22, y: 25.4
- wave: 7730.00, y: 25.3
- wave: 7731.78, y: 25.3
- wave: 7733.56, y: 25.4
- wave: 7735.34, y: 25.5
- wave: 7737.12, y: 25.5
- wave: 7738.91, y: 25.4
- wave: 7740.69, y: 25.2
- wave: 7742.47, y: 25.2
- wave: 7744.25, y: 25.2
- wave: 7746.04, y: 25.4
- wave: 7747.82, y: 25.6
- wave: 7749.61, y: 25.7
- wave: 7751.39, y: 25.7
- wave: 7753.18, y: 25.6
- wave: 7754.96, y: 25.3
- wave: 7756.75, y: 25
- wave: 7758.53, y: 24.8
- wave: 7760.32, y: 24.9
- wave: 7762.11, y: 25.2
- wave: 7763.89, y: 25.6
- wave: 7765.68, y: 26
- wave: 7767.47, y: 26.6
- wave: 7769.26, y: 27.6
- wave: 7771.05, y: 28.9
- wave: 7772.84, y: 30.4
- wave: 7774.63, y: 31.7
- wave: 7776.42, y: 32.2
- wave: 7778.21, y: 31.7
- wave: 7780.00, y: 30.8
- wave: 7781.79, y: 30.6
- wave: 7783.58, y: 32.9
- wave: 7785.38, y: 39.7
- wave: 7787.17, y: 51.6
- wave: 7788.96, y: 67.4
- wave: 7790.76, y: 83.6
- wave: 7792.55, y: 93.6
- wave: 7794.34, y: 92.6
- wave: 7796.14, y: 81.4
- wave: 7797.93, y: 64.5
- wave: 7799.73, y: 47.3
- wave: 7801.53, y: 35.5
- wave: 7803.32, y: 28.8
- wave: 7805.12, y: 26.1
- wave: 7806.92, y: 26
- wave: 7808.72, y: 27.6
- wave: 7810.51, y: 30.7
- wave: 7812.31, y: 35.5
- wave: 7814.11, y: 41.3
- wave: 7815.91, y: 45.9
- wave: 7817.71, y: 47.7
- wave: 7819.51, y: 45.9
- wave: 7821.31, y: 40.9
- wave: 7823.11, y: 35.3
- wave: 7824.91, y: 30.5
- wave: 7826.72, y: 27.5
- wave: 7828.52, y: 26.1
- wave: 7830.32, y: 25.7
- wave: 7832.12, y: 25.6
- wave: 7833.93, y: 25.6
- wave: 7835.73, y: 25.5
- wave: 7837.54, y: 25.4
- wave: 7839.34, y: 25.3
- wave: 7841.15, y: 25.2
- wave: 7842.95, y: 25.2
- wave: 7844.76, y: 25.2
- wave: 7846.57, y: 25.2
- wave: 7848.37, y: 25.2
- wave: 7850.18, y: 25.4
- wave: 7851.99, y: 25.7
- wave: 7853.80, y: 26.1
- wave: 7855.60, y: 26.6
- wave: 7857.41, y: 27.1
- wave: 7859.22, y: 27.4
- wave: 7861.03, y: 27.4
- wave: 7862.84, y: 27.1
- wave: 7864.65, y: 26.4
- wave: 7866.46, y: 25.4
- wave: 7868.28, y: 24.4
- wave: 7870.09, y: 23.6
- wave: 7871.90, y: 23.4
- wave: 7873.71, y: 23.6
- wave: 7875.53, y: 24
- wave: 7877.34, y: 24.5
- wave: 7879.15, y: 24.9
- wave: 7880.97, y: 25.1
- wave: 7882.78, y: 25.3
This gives 1.22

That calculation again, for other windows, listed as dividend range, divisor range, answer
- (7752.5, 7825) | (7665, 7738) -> 1.60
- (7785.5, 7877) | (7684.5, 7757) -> 1.46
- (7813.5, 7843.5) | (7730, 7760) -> 1.29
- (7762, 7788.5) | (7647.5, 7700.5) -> 1.28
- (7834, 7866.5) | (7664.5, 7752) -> 1.06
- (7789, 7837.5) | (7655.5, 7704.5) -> 1.71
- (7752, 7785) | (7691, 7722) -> 1.16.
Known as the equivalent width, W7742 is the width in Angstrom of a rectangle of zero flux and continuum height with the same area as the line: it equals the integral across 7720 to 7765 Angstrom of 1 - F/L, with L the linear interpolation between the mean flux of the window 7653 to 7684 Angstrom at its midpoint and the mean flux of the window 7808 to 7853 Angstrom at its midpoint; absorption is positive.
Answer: 4.5 Angstrom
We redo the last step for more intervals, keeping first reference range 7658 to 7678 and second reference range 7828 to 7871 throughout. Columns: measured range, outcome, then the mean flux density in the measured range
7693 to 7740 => 2.4 Angstrom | 25.1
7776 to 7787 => -3.4 Angstrom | 34.3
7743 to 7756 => 0.4 Angstrom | 25.5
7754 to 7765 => 0.4 Angstrom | 25.2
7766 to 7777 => -1.3 Angstrom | 29.3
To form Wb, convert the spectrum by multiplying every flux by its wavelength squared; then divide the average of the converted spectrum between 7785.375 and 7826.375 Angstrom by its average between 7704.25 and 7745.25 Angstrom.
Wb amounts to 2.0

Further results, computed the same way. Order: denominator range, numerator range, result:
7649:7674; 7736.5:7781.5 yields 1.06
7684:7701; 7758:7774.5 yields 1.07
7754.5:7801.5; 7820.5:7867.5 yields 0.65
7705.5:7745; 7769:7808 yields 1.90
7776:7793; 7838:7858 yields 0.53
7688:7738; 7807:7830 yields 1.46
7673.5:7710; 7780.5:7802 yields 2.40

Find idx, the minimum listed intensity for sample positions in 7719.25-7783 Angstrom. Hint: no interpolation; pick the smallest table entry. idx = 24.2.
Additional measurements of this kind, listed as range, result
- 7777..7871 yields 23.6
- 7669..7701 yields 25.1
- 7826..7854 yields 25.2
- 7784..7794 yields 39.7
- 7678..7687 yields 25.3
